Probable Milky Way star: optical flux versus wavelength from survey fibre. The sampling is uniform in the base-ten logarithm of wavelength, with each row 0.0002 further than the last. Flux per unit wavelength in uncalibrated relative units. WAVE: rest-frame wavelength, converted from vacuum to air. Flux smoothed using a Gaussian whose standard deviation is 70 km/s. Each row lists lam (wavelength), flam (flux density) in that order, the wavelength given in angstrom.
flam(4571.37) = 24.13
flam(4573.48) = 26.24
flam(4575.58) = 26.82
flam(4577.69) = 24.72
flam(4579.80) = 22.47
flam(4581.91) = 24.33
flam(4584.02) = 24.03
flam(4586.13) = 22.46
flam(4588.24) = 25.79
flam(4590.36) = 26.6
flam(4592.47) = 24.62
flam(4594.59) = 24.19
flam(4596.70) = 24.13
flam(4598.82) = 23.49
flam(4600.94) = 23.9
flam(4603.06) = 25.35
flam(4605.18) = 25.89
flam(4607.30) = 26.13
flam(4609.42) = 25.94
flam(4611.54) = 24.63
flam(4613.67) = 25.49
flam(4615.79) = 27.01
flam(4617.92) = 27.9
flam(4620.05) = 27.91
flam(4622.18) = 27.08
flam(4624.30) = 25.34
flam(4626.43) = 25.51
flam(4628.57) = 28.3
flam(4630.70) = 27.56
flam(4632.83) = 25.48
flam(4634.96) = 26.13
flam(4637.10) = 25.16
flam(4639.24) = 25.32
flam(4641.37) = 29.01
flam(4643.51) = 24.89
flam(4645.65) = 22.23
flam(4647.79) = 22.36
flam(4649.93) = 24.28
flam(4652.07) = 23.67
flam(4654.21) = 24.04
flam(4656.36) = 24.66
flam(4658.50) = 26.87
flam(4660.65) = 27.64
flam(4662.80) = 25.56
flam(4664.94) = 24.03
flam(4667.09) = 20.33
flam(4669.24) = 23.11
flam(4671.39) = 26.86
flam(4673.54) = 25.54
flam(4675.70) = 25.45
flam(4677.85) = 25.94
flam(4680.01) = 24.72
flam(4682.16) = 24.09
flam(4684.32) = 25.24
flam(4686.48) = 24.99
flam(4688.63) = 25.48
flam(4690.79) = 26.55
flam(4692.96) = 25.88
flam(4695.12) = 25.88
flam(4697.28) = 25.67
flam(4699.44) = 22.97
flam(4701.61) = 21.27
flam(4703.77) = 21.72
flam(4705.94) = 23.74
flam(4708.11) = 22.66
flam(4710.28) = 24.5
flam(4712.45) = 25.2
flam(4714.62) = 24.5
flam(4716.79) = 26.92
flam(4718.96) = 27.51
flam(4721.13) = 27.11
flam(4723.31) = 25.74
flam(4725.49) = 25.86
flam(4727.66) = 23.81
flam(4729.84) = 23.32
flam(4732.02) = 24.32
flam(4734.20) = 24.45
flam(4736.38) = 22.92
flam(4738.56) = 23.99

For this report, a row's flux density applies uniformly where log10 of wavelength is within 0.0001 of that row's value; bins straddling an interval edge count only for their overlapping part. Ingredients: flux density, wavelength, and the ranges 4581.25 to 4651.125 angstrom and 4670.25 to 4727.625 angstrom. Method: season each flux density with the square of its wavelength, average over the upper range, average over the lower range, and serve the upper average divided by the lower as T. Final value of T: 1.02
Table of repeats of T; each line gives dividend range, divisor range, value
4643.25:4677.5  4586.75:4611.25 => 1.00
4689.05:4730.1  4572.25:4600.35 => 1.06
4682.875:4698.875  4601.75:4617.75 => 1.02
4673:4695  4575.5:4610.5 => 1.07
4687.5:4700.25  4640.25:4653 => 1.06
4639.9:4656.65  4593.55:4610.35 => 1.00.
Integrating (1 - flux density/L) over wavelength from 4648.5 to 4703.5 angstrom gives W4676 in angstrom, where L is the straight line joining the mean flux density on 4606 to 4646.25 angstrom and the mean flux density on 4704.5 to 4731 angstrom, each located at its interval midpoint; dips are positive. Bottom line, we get 1.71 angstrom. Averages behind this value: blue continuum 26.2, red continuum 25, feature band 24.8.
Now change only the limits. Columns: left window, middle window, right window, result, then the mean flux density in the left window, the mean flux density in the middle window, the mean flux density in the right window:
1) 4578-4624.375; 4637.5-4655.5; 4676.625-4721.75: 0.4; 25.2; 24.5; 24.9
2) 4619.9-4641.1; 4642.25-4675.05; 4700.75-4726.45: 1.8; 26.4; 24.4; 24.8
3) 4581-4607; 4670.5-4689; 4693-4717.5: -0.8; 24.6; 25.4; 24.1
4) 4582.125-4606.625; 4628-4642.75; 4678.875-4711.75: -1.3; 24.6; 26.6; 24.4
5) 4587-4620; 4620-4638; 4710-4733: -0.7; 25.5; 26.4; 25.4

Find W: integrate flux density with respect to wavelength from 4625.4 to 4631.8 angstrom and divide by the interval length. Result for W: 27.1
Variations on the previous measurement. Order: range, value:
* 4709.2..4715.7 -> 24.7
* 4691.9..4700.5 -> 25.1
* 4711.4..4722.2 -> 26.3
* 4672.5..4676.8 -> 25.5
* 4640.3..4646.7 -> 25.4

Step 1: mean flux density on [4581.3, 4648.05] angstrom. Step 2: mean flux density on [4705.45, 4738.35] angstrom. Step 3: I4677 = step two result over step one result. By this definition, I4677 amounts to 0.97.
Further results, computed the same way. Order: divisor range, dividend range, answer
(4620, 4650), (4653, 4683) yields 0.97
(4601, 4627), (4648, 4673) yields 0.94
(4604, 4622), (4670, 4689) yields 0.96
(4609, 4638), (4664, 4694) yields 0.94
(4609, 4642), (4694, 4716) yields 0.90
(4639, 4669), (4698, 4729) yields 1.00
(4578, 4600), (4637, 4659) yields 1.02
